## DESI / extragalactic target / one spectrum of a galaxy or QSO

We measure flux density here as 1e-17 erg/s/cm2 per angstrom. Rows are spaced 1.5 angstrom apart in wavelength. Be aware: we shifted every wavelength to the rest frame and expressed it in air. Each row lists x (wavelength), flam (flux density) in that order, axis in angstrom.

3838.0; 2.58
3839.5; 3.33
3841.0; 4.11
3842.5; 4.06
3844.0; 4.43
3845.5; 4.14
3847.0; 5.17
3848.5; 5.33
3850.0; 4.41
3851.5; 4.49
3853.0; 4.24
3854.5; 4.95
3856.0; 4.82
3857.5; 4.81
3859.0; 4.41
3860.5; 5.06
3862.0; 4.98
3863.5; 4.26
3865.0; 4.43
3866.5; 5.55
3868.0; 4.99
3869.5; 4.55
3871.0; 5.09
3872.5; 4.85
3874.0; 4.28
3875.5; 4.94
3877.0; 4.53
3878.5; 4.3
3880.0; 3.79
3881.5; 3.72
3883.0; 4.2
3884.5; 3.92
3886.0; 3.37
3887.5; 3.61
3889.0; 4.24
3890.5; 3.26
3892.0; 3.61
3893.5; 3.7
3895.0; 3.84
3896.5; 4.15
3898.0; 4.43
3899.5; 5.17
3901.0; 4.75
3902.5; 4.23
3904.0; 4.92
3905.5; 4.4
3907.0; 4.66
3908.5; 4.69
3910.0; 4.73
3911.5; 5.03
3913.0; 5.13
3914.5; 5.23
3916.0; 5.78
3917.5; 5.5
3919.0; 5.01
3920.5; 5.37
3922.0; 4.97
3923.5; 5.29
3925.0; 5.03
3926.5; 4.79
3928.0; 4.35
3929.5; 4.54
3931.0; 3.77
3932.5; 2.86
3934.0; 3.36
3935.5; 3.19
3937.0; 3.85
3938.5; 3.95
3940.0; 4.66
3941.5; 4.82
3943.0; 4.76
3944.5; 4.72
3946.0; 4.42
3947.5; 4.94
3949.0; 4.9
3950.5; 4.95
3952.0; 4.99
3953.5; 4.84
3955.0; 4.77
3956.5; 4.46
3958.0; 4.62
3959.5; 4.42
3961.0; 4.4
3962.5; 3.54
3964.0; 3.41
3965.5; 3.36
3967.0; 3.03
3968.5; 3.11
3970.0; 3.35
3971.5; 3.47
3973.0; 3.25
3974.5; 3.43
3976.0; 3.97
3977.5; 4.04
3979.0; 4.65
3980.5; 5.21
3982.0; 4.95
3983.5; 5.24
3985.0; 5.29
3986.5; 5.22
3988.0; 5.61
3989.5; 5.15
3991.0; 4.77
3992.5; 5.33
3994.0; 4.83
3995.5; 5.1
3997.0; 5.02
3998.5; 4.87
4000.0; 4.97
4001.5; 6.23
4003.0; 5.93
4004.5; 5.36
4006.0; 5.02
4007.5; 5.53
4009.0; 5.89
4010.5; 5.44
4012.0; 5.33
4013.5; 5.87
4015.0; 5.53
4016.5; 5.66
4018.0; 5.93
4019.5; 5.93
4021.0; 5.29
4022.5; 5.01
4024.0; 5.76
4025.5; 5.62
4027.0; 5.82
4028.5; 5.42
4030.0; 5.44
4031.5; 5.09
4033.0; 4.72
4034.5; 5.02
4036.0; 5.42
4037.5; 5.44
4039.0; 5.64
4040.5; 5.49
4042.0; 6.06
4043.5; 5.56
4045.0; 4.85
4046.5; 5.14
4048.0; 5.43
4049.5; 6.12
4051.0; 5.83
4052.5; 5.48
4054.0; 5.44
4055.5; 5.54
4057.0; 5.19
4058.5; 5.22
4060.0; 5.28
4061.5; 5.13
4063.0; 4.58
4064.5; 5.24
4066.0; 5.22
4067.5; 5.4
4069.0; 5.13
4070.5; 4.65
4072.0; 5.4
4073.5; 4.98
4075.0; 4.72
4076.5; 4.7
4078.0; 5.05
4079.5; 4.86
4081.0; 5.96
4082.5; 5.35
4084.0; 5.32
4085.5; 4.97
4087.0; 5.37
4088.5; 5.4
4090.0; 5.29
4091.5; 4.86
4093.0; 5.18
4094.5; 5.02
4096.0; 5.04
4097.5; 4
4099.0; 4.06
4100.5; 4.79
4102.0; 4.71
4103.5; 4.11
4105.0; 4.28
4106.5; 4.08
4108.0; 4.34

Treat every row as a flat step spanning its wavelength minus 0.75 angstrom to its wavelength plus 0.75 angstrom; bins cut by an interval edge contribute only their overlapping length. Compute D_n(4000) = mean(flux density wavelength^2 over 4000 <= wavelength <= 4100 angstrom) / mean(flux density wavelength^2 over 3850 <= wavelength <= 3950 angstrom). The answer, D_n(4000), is 1.27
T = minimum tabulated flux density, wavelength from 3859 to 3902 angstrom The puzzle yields 3.26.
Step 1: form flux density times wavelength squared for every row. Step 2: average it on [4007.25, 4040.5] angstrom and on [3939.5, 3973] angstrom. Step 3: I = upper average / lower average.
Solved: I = 1.34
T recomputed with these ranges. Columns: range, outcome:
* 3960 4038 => 3.03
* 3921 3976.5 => 2.86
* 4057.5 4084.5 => 4.58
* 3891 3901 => 3.61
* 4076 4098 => 4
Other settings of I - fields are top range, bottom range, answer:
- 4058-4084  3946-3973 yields 1.31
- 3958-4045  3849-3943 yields 1.17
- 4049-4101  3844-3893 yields 1.28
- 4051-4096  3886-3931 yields 1.22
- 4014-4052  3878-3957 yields 1.31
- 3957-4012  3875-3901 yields 1.20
